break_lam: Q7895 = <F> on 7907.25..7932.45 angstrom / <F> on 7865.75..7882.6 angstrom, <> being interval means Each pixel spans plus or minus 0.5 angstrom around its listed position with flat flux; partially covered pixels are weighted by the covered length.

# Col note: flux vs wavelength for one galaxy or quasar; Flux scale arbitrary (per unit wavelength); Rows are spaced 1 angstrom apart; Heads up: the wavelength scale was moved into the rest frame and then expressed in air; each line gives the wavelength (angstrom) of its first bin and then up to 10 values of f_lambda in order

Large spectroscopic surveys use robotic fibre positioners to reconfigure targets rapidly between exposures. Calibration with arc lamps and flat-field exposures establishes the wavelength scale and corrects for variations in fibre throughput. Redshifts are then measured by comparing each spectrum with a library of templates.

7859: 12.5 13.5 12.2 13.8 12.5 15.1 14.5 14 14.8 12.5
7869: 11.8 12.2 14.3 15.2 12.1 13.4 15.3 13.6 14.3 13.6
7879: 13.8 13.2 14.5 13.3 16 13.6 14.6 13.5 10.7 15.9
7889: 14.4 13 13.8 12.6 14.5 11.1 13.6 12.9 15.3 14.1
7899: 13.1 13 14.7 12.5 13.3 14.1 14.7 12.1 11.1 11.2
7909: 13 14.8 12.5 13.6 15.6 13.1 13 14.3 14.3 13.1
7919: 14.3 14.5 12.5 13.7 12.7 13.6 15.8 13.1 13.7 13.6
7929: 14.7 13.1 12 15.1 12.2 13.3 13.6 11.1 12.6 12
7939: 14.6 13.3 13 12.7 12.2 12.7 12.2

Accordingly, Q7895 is 1.00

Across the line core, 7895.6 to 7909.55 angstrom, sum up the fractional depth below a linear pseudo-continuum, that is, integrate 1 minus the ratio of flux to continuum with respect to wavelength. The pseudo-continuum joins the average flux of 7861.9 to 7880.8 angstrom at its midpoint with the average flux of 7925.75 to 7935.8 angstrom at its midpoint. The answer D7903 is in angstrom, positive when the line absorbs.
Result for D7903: 0.31 angstrom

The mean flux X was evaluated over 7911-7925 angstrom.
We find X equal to 13.7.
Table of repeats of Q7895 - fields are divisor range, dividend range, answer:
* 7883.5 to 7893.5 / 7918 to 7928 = 1.00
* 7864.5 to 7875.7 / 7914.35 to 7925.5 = 1.01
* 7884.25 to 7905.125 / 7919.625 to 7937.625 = 0.98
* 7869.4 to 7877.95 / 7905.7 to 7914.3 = 0.95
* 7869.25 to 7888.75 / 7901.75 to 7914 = 0.96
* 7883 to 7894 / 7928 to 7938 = 0.96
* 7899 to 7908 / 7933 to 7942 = 0.99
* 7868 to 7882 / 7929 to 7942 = 0.96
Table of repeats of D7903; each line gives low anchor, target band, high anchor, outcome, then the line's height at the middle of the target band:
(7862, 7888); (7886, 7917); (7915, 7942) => 0.42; 13.6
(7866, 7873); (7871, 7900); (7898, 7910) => -1.05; 13.3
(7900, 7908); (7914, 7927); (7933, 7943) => -0.76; 13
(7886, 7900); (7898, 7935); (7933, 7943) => -1.00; 13.1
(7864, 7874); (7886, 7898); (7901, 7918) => -0.02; 13.4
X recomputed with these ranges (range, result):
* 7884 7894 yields 13.5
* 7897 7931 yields 13.5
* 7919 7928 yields 13.7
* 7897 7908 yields 13.3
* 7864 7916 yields 13.6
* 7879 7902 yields 13.7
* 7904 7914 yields 13.2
